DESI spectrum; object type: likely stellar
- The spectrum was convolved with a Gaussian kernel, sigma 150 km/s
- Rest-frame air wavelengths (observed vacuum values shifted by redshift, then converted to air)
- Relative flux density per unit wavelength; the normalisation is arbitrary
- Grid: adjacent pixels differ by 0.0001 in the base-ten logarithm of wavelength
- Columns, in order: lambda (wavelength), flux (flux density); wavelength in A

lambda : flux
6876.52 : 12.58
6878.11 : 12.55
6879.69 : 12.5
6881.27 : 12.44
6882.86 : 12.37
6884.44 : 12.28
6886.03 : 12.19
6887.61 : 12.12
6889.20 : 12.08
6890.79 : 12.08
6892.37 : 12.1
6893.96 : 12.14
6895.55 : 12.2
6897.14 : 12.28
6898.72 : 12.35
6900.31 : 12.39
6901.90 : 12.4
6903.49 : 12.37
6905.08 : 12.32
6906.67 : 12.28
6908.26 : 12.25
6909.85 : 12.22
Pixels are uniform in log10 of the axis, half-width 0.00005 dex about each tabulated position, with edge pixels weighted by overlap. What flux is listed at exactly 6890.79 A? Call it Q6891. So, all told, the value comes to 12.08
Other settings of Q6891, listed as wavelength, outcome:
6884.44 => 12.28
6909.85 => 12.22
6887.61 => 12.12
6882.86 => 12.37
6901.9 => 12.4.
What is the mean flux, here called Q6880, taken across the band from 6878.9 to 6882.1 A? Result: 12.5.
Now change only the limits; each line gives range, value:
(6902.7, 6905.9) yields 12.3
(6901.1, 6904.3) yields 12.4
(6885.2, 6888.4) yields 12.2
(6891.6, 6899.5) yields 12.2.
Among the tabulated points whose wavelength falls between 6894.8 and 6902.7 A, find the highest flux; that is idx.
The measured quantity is 12.4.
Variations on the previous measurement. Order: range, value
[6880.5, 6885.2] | 12.44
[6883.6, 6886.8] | 12.28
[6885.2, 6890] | 12.19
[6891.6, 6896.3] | 12.2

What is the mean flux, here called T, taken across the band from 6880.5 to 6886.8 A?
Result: 12.3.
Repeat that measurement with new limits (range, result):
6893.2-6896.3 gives 12.2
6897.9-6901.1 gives 12.4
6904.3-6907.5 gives 12.3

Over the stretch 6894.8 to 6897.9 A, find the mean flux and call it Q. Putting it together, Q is 12.2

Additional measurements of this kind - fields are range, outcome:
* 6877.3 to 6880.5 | 12.5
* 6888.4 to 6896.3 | 12.1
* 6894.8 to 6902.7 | 12.3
